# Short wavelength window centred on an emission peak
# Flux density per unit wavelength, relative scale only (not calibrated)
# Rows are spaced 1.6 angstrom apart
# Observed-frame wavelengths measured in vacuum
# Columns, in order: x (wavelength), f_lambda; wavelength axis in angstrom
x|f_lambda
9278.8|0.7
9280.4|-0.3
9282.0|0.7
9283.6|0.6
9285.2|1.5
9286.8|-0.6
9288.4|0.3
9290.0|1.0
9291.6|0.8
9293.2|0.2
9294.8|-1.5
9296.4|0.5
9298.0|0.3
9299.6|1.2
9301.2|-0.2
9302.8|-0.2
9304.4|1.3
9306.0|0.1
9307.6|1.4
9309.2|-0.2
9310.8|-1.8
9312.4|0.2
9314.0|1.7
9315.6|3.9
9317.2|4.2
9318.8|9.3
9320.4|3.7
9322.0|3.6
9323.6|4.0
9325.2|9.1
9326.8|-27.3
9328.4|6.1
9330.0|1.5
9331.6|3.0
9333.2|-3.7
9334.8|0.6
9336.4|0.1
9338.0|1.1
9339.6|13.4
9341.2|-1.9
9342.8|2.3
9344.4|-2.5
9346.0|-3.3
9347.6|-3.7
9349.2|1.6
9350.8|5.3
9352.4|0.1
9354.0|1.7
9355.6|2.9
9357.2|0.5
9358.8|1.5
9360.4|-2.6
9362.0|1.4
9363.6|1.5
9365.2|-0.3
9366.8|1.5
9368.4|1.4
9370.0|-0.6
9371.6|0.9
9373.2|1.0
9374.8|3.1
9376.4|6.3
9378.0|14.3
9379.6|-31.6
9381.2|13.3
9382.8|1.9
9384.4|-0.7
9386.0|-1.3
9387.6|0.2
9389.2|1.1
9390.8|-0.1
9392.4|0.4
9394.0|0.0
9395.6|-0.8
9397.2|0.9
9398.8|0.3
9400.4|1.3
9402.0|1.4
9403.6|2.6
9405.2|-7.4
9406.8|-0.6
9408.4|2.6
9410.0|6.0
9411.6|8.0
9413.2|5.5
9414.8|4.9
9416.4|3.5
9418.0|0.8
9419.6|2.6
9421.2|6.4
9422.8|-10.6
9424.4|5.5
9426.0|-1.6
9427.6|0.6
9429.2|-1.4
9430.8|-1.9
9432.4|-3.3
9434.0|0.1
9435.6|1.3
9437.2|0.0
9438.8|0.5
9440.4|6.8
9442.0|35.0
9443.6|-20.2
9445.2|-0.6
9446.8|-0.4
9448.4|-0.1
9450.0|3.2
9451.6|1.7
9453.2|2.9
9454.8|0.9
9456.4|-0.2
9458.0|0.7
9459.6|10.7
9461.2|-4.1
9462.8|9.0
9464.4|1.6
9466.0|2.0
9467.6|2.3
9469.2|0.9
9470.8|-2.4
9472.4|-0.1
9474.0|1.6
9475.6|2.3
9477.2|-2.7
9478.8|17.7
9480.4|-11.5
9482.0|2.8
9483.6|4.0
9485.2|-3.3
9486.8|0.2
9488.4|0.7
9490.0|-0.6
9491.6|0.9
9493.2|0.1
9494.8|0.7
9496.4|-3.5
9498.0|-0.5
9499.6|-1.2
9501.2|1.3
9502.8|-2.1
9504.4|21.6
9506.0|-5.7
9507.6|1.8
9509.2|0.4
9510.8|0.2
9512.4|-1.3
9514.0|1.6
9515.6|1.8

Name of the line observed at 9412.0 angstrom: [O III]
